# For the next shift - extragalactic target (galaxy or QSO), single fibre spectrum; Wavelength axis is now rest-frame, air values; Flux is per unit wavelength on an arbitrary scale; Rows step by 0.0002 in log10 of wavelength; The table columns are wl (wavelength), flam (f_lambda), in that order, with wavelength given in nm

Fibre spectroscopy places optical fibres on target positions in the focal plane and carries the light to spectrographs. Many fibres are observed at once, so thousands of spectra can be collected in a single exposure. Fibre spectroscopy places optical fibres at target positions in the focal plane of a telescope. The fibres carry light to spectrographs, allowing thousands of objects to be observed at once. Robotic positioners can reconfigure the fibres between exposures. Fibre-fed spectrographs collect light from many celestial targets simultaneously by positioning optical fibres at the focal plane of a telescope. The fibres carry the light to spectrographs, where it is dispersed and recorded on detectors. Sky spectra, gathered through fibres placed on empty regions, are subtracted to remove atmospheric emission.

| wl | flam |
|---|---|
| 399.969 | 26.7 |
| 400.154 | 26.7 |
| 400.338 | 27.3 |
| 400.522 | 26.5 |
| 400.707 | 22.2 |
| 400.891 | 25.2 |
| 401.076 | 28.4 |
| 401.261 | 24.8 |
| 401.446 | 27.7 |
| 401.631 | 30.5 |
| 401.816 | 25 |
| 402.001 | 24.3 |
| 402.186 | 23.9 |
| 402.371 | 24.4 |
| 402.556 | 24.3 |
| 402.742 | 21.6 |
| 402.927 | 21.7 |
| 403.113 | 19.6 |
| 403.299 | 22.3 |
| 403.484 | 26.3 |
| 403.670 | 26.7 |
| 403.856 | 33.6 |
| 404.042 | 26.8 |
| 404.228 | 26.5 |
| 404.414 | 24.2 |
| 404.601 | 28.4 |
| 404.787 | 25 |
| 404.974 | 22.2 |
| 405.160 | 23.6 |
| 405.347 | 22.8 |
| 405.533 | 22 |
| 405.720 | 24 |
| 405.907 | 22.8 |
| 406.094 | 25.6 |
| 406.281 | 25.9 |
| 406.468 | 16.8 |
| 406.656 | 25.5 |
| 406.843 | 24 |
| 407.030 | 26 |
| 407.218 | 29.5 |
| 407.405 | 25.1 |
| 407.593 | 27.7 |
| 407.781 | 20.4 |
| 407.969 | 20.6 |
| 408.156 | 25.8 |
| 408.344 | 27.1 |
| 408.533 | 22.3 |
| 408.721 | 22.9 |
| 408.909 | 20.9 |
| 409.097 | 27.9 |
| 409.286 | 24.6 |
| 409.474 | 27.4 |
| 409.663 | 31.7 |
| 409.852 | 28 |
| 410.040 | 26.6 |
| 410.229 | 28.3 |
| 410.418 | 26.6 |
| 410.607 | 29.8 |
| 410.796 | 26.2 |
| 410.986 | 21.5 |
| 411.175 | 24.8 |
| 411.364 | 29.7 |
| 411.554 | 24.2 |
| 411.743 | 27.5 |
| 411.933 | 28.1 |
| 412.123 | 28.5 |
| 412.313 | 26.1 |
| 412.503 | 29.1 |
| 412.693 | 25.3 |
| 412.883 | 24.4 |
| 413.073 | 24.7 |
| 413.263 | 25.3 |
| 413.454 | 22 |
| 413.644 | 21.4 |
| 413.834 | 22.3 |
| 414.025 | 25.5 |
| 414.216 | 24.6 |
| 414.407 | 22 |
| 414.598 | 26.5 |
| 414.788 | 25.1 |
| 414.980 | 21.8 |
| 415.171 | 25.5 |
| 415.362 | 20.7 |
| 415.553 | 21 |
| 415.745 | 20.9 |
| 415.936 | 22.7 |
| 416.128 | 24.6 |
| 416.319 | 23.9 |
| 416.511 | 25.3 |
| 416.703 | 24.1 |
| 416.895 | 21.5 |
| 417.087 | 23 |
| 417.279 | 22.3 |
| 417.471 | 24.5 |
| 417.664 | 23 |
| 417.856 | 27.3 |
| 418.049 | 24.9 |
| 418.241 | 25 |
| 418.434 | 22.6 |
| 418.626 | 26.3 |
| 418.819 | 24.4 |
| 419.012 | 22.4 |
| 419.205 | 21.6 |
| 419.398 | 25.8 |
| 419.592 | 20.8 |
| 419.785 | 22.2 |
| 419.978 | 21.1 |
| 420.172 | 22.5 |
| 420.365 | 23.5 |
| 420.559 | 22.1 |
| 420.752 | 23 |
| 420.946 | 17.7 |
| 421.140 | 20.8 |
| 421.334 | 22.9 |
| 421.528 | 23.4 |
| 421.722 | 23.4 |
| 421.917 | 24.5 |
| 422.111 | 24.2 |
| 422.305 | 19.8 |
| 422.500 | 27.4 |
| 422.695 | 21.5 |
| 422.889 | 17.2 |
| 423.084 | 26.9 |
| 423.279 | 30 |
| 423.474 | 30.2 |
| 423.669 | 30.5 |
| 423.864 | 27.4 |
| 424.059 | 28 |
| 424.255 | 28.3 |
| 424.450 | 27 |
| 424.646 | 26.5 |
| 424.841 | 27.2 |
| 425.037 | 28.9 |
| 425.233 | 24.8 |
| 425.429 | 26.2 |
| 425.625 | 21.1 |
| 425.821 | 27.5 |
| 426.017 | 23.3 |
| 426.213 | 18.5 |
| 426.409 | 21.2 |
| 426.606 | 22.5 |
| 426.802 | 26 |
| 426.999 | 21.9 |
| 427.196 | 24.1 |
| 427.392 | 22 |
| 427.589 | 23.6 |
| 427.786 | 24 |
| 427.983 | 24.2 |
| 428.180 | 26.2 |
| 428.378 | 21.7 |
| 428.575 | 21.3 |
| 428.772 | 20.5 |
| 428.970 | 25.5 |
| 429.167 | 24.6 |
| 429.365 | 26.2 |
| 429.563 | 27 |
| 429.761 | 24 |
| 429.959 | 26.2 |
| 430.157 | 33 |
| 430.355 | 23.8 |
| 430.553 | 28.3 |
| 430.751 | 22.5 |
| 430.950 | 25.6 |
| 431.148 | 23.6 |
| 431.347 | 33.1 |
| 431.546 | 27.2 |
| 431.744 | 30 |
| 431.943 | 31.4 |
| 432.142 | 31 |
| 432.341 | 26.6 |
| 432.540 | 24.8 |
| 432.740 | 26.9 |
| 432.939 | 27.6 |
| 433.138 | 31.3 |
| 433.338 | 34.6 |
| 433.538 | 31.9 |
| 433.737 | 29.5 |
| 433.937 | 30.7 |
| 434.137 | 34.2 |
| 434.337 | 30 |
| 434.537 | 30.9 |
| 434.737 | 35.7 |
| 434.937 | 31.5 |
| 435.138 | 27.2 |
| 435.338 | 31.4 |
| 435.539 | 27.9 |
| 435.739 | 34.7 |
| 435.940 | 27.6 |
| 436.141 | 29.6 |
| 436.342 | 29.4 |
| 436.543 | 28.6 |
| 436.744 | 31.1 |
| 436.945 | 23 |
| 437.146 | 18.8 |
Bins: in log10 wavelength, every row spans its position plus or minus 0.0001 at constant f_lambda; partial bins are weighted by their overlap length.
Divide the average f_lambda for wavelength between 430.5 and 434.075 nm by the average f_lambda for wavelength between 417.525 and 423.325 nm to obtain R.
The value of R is 1.24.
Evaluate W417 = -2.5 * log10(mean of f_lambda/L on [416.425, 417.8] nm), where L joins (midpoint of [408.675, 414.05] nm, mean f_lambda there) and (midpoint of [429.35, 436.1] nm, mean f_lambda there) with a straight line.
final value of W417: 0.14 mag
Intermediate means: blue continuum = 25.9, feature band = 23.5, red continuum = 29.1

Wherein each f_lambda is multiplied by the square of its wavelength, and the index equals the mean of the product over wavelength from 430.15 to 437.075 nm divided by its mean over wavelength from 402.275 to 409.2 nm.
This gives 1.37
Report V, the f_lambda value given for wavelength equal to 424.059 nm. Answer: 28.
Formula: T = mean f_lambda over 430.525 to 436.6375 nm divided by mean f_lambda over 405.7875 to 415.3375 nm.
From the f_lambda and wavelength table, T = 1.2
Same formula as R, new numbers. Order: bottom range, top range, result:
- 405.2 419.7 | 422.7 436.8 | 1.10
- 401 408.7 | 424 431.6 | 1.01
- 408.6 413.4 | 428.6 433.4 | 1.03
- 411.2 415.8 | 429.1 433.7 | 1.13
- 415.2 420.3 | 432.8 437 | 1.31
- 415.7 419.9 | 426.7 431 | 1.04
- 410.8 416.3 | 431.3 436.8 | 1.23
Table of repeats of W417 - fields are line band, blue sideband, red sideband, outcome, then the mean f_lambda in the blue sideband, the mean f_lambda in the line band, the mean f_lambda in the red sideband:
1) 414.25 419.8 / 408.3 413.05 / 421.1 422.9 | 0.04 mag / 26.3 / 23.5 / 22.8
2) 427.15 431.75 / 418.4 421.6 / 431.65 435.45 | 0.11 mag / 22.5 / 25.3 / 30.4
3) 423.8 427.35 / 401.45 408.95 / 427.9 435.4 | 0.09 mag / 24.5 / 24.9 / 27.9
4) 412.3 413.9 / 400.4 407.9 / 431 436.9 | 0.08 mag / 24.8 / 24.5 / 29.9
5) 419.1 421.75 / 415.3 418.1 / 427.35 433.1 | 0.09 mag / 23.3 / 22.2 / 26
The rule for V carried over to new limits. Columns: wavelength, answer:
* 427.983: 24.2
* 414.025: 25.5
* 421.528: 23.4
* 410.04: 26.6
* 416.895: 21.5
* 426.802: 26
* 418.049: 24.9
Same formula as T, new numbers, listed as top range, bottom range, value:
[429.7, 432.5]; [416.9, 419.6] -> 1.16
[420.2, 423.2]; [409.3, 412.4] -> 0.83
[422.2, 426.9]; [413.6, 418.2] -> 1.07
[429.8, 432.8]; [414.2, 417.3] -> 1.18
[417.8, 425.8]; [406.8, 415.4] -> 0.96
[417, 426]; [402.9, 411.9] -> 0.97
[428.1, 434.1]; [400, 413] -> 1.07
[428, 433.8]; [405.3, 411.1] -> 1.08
